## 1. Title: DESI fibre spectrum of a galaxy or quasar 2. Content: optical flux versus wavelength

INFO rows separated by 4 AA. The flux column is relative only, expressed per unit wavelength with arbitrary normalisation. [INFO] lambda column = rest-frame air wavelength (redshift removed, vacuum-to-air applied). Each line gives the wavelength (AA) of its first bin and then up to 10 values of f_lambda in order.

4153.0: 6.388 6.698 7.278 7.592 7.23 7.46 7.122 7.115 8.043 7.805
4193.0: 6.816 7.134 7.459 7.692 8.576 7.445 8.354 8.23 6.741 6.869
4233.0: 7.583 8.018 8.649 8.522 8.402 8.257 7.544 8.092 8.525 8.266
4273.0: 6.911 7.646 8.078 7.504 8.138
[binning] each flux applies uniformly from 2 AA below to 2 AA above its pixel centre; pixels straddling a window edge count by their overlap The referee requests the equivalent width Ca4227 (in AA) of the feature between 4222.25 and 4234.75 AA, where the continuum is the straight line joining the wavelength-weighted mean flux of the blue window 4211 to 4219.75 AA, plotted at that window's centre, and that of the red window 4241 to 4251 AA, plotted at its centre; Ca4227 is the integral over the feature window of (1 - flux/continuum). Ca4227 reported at 1.6 AA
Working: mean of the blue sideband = 7.93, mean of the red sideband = 8.5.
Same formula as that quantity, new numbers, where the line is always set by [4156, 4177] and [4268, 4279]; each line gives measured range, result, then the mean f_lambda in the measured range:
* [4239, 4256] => -2.1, 8.4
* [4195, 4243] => -2.1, 7.73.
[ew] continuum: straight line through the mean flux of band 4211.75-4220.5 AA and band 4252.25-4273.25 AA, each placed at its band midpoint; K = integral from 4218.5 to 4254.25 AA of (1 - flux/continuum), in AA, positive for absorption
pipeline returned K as 0.4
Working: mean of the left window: 8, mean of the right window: 8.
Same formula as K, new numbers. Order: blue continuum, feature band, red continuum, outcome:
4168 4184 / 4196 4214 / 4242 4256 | 0.0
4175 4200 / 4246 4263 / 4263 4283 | -0.7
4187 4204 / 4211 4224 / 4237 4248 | -0.1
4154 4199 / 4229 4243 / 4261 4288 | -0.5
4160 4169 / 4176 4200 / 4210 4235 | 0.4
